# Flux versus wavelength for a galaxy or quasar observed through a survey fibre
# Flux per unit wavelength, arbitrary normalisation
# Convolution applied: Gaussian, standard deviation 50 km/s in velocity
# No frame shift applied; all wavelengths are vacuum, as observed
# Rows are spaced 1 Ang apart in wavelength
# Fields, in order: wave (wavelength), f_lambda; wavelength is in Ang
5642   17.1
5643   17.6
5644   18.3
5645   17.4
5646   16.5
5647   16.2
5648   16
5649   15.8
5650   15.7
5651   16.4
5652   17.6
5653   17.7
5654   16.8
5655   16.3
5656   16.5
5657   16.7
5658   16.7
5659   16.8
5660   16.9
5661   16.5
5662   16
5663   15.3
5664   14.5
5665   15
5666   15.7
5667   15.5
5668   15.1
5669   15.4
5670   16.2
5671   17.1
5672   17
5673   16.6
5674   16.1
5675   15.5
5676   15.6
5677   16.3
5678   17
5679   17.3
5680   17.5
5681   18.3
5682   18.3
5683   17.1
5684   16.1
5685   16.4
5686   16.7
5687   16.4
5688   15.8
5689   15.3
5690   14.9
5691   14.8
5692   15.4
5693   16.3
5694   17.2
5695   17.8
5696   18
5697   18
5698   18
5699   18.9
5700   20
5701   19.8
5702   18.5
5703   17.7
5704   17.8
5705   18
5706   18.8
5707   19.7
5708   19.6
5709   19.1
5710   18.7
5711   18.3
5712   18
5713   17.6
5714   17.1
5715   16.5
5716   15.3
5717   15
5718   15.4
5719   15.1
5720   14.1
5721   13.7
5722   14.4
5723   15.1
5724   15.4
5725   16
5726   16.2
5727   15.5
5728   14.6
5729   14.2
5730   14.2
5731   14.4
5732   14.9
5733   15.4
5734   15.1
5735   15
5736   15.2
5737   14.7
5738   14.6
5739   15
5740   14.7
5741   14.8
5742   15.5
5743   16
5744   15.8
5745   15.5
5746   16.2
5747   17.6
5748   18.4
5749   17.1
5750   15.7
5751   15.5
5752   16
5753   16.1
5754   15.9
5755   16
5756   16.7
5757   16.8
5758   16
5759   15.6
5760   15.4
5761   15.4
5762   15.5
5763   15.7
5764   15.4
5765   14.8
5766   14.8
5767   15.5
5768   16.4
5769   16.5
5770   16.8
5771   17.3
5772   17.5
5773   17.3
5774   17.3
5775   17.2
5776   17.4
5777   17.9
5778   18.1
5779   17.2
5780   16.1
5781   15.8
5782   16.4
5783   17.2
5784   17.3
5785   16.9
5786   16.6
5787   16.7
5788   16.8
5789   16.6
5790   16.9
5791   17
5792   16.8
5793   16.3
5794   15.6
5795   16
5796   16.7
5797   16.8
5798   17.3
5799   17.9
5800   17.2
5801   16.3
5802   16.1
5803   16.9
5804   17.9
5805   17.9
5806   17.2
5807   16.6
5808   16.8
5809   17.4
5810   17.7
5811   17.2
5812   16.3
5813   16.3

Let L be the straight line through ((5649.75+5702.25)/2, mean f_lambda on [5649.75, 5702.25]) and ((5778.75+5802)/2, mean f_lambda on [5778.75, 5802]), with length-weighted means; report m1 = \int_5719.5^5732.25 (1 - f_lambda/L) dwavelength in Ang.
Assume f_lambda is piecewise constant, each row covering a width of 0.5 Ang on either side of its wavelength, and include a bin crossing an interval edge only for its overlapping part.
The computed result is 1.4 Ang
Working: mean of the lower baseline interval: 16.7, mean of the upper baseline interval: 16.7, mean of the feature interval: 14.8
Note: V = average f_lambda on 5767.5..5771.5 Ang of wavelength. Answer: 16.8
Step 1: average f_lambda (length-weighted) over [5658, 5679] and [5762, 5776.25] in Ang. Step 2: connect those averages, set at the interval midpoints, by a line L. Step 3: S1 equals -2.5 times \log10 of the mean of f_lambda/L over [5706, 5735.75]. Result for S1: 0.01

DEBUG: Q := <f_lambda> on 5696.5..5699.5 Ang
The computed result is 18.3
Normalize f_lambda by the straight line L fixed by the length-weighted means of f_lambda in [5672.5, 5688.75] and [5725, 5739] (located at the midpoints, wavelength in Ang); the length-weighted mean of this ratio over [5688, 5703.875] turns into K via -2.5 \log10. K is -0.08 mag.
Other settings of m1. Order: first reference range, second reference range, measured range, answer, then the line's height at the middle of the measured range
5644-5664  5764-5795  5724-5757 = 2.0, 16.6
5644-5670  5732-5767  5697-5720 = -2.7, 15.9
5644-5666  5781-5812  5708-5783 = 3.0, 16.7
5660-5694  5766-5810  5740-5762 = 0.8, 16.6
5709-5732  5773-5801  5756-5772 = 0.5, 16.5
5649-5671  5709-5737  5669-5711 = -3.7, 15.9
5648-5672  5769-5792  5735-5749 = 0.9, 16.7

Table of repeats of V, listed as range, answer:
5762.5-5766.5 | 15.2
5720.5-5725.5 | 14.9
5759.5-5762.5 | 15.4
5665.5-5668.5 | 15.4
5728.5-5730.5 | 14.2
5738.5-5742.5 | 15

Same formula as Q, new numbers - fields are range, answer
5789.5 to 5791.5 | 16.9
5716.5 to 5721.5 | 14.7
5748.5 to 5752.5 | 16.1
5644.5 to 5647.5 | 16.7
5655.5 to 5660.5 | 16.7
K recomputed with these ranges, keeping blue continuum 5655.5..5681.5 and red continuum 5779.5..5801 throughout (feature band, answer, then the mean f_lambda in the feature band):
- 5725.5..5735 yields 0.11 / 14.9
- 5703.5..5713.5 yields -0.13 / 18.6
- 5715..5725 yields 0.10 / 15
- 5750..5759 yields 0.03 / 16.1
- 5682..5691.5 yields 0.02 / 16.1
